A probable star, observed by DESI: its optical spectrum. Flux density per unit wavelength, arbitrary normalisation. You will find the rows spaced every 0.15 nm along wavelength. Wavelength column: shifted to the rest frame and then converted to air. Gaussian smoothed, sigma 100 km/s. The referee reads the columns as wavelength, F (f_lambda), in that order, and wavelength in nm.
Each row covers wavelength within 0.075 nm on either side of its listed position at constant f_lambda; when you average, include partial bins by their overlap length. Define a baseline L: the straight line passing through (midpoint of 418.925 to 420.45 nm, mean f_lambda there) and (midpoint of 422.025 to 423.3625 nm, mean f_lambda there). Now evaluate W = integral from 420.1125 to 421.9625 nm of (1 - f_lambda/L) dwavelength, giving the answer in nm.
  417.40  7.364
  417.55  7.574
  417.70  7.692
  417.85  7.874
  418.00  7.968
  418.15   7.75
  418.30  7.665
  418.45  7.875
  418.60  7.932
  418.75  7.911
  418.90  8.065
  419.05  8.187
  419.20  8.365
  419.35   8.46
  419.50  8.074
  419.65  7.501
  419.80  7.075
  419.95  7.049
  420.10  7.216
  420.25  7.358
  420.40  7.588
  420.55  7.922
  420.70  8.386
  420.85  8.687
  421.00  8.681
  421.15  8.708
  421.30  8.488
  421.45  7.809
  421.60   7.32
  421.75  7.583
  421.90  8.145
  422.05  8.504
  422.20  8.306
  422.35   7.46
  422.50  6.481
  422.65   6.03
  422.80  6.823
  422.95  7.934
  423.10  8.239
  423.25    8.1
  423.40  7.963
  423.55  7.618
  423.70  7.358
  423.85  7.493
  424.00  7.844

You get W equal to -0.10 nm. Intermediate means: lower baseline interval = 7.7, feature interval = 8.03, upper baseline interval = 7.52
